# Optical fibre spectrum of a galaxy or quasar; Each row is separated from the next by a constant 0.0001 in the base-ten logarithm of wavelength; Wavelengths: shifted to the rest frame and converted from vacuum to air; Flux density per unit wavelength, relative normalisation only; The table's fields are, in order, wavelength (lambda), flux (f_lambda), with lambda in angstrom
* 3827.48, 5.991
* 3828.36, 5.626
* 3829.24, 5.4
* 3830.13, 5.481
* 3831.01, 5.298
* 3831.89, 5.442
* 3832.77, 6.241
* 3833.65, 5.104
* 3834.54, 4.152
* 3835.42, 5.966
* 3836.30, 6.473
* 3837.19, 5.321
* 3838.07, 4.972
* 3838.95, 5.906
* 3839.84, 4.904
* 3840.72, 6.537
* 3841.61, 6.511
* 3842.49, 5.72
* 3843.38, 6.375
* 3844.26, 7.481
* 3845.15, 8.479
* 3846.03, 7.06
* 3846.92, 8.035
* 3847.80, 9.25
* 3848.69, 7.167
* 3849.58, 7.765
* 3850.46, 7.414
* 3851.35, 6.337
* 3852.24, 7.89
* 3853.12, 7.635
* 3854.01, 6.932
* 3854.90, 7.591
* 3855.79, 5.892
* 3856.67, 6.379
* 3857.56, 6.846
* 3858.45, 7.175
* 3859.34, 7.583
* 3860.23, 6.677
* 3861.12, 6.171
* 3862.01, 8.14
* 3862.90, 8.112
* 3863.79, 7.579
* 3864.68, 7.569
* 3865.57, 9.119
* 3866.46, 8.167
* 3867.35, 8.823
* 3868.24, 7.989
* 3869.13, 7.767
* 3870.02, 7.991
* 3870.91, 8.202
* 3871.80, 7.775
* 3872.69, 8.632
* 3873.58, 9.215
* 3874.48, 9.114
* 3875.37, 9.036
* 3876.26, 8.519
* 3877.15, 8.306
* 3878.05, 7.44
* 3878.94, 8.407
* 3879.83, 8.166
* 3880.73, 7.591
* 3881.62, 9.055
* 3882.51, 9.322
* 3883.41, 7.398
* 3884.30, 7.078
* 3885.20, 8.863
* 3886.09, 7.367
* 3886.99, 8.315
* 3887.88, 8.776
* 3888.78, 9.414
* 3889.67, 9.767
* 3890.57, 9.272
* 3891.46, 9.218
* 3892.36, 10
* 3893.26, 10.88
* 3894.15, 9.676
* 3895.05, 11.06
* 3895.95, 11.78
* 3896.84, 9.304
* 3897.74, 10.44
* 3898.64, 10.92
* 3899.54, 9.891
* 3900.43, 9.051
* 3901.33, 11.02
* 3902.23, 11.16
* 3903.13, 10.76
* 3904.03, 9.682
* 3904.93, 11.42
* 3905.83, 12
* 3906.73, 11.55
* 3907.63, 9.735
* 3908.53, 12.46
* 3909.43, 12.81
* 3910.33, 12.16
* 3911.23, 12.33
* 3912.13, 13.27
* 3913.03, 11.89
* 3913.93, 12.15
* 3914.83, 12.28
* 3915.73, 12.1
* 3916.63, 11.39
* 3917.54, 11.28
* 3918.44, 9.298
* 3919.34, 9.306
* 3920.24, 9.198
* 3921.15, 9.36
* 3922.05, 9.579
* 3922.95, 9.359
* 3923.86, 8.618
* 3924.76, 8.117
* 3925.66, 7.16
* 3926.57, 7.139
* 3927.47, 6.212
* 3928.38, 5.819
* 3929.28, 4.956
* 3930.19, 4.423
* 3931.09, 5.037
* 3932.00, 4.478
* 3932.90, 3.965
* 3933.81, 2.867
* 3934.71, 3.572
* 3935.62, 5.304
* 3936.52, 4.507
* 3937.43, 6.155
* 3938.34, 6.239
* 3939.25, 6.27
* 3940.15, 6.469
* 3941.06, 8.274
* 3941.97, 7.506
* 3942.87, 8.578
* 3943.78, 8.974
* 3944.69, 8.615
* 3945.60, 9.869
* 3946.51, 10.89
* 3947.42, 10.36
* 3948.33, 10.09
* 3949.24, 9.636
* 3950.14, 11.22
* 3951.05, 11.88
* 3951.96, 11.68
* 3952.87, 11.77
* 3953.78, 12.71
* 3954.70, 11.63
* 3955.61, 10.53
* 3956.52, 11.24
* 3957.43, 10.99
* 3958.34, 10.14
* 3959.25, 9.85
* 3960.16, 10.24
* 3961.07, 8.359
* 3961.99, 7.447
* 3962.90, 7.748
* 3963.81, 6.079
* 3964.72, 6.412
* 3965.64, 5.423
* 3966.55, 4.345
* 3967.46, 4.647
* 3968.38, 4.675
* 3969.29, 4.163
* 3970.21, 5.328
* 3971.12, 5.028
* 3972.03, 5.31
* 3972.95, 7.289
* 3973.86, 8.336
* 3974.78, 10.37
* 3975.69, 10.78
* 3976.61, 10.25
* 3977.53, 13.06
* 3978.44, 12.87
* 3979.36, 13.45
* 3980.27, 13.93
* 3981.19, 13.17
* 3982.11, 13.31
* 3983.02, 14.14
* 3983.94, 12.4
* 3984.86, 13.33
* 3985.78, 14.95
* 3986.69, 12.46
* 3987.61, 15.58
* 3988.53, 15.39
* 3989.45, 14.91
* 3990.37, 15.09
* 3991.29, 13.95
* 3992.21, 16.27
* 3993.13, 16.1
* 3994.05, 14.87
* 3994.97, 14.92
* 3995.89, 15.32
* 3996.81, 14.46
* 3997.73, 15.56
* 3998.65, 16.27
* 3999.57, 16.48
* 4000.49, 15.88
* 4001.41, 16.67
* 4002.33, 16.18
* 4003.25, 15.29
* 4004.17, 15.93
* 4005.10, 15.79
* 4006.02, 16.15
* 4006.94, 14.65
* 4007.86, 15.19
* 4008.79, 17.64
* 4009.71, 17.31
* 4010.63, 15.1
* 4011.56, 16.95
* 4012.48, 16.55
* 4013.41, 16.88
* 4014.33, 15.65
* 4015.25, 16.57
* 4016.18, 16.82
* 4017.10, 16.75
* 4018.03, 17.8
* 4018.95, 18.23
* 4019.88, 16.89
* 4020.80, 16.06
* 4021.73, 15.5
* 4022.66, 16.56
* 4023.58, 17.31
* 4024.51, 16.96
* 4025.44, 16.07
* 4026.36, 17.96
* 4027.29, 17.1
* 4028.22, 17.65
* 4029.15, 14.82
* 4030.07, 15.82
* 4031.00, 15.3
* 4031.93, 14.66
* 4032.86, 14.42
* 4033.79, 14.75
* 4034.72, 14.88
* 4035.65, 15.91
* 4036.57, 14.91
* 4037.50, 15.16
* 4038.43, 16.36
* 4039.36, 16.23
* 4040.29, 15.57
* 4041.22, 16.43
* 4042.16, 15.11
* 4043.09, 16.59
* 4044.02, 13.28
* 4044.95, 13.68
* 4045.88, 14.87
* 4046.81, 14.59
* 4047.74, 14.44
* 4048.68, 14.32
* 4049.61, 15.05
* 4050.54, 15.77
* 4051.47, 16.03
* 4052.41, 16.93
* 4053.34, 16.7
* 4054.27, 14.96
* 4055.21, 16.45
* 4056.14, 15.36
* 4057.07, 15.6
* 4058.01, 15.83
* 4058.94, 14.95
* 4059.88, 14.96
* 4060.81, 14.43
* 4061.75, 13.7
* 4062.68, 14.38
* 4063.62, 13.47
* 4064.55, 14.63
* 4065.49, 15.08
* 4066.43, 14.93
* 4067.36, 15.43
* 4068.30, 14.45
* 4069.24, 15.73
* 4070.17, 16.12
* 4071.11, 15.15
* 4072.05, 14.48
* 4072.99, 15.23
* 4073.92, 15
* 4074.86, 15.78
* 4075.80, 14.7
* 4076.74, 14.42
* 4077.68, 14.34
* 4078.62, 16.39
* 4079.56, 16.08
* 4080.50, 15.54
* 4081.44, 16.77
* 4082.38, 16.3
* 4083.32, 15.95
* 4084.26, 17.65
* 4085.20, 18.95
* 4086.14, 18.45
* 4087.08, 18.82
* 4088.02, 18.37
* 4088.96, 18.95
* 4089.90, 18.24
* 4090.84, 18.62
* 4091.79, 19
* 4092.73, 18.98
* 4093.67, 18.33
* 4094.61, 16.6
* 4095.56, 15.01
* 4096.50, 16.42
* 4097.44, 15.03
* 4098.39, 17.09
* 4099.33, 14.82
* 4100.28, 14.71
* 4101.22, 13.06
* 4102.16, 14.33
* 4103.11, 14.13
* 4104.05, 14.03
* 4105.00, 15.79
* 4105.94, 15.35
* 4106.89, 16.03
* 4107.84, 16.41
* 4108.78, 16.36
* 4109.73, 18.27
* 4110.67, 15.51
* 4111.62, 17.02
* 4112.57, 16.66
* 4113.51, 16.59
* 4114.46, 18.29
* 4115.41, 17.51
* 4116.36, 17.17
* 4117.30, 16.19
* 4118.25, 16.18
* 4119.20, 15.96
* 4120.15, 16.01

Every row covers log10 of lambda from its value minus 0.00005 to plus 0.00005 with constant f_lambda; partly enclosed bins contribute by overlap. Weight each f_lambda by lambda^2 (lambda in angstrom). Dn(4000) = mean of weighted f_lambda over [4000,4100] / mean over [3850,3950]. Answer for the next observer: 2.0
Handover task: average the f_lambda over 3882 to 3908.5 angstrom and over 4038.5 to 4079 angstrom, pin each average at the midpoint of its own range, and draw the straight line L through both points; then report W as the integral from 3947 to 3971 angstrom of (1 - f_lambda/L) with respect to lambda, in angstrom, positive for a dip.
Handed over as 6.3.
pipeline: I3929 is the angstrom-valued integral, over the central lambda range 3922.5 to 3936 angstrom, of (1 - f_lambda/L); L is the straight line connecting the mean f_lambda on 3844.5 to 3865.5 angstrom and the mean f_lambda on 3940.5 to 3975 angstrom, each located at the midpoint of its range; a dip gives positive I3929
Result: 4.0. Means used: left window 7.41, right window 8.6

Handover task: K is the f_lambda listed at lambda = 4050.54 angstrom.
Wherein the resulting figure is 15.77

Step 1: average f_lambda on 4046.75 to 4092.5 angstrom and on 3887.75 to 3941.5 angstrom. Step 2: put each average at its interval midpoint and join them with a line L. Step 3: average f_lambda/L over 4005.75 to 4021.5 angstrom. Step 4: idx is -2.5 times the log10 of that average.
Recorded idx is -0.23 mag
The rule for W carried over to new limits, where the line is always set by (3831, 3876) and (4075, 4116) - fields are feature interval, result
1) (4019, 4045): -3.4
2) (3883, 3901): -1.6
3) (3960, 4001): 2.8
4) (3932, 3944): 5.2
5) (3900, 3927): -3.3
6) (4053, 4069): 0.2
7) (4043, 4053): -0.2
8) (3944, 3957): 0.1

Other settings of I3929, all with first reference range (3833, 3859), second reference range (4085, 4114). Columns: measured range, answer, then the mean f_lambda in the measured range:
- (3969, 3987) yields 1.8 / 10.7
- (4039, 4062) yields -0.9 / 15.3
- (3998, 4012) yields -3.5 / 16.1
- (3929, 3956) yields 6.6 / 7.97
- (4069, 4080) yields 0.3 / 15.3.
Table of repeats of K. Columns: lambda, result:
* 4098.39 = 17.09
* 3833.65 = 5.104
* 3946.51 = 10.89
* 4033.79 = 14.75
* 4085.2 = 18.95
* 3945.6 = 9.869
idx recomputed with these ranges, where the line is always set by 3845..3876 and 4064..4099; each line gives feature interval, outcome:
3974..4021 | -0.15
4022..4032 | -0.15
